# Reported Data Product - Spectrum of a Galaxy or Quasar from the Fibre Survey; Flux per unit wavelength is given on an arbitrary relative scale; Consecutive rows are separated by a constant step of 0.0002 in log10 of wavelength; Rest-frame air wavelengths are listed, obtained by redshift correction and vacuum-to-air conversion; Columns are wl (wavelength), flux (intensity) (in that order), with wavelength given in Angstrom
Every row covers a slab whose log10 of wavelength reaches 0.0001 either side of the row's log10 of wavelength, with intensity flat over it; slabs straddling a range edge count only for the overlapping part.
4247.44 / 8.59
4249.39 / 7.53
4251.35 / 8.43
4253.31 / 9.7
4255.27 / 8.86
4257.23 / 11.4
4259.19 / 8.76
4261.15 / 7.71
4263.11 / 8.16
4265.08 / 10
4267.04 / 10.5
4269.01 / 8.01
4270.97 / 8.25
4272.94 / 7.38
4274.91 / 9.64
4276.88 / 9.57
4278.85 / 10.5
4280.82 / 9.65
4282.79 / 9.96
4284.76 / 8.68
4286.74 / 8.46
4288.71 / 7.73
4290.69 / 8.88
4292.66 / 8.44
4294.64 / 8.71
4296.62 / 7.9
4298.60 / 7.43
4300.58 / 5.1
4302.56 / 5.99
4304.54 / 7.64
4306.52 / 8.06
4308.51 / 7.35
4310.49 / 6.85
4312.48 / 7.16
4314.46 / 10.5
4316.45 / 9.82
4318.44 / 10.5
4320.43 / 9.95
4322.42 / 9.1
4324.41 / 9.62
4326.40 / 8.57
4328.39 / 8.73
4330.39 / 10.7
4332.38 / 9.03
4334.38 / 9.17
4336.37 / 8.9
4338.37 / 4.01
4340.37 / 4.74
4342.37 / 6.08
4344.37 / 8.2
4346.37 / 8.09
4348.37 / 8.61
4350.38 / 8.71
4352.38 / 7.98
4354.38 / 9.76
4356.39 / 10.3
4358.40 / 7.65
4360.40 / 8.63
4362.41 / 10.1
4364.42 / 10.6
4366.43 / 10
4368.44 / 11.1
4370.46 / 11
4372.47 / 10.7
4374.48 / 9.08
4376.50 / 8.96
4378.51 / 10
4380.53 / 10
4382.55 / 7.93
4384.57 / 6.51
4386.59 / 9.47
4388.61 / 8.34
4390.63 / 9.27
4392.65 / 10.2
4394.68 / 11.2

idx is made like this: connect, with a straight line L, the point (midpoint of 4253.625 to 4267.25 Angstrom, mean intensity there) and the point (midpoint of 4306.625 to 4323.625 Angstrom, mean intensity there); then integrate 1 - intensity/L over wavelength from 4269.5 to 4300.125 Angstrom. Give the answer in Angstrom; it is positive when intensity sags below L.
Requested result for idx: 1.5 Angstrom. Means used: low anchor 9.3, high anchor 8.87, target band 8.67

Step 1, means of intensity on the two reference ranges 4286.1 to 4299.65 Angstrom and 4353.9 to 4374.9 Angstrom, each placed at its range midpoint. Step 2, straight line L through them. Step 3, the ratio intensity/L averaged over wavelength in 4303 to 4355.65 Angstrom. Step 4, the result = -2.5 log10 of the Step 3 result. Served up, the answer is 0.09 mag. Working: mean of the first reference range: 8.2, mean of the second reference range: 9.93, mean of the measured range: 8.36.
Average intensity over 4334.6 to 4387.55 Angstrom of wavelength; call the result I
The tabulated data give 8.74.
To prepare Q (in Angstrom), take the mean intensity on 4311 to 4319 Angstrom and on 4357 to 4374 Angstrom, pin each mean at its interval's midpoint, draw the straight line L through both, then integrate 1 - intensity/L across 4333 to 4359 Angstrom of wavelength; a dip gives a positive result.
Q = 4.9 Angstrom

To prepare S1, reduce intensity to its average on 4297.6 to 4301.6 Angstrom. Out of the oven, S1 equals 6.27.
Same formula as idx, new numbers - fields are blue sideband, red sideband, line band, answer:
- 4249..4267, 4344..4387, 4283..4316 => 4.5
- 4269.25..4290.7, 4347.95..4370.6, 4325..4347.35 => 3.5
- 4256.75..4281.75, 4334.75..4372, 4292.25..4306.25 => 2.6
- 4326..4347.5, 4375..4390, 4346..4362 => -1.2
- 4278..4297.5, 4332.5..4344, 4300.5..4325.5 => -1.9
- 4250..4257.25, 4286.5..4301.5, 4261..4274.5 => 0.1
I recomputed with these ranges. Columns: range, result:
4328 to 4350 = 7.84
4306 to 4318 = 8.4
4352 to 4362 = 9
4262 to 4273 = 8.82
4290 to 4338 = 8.45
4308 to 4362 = 8.5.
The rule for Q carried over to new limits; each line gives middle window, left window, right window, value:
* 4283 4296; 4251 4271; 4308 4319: 0.5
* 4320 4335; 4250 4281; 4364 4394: 0.0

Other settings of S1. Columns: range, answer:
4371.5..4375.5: 9.88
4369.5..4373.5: 10.9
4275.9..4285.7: 9.68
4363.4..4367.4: 10.3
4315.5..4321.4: 10.1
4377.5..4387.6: 8.78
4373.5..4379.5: 9.35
